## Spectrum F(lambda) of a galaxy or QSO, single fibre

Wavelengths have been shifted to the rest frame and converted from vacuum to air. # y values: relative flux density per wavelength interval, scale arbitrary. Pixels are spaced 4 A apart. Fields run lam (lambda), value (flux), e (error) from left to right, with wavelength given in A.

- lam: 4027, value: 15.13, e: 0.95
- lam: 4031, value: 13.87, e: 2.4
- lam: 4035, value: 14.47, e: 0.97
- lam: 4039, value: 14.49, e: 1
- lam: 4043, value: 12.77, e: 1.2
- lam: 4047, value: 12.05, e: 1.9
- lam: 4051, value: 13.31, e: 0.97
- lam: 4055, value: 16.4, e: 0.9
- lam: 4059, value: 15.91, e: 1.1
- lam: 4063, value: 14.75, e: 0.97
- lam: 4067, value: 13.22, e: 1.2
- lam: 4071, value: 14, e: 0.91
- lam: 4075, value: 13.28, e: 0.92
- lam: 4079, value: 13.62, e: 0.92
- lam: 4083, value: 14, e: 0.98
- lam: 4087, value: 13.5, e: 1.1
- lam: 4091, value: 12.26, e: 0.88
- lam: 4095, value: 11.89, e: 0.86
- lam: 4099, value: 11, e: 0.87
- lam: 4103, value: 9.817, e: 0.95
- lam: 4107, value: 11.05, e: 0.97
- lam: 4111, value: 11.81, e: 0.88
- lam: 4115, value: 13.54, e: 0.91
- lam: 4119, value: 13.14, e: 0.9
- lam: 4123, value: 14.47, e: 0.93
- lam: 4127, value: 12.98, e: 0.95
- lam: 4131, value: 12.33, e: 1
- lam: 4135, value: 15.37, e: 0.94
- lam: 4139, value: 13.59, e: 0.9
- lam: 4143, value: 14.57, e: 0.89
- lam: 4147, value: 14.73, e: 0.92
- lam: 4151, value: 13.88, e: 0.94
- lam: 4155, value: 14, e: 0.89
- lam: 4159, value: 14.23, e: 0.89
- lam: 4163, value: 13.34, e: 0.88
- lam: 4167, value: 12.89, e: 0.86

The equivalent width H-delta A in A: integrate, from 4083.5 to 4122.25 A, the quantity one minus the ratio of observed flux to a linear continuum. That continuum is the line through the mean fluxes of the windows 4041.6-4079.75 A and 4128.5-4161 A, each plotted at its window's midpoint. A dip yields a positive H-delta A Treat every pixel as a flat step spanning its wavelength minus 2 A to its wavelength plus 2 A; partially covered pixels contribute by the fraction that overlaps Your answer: 5.1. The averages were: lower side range 14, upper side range 14.1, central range 12.2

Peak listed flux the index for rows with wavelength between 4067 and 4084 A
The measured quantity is 14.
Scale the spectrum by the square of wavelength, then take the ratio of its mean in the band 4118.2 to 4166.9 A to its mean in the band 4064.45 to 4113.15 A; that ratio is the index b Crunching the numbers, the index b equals 1.14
